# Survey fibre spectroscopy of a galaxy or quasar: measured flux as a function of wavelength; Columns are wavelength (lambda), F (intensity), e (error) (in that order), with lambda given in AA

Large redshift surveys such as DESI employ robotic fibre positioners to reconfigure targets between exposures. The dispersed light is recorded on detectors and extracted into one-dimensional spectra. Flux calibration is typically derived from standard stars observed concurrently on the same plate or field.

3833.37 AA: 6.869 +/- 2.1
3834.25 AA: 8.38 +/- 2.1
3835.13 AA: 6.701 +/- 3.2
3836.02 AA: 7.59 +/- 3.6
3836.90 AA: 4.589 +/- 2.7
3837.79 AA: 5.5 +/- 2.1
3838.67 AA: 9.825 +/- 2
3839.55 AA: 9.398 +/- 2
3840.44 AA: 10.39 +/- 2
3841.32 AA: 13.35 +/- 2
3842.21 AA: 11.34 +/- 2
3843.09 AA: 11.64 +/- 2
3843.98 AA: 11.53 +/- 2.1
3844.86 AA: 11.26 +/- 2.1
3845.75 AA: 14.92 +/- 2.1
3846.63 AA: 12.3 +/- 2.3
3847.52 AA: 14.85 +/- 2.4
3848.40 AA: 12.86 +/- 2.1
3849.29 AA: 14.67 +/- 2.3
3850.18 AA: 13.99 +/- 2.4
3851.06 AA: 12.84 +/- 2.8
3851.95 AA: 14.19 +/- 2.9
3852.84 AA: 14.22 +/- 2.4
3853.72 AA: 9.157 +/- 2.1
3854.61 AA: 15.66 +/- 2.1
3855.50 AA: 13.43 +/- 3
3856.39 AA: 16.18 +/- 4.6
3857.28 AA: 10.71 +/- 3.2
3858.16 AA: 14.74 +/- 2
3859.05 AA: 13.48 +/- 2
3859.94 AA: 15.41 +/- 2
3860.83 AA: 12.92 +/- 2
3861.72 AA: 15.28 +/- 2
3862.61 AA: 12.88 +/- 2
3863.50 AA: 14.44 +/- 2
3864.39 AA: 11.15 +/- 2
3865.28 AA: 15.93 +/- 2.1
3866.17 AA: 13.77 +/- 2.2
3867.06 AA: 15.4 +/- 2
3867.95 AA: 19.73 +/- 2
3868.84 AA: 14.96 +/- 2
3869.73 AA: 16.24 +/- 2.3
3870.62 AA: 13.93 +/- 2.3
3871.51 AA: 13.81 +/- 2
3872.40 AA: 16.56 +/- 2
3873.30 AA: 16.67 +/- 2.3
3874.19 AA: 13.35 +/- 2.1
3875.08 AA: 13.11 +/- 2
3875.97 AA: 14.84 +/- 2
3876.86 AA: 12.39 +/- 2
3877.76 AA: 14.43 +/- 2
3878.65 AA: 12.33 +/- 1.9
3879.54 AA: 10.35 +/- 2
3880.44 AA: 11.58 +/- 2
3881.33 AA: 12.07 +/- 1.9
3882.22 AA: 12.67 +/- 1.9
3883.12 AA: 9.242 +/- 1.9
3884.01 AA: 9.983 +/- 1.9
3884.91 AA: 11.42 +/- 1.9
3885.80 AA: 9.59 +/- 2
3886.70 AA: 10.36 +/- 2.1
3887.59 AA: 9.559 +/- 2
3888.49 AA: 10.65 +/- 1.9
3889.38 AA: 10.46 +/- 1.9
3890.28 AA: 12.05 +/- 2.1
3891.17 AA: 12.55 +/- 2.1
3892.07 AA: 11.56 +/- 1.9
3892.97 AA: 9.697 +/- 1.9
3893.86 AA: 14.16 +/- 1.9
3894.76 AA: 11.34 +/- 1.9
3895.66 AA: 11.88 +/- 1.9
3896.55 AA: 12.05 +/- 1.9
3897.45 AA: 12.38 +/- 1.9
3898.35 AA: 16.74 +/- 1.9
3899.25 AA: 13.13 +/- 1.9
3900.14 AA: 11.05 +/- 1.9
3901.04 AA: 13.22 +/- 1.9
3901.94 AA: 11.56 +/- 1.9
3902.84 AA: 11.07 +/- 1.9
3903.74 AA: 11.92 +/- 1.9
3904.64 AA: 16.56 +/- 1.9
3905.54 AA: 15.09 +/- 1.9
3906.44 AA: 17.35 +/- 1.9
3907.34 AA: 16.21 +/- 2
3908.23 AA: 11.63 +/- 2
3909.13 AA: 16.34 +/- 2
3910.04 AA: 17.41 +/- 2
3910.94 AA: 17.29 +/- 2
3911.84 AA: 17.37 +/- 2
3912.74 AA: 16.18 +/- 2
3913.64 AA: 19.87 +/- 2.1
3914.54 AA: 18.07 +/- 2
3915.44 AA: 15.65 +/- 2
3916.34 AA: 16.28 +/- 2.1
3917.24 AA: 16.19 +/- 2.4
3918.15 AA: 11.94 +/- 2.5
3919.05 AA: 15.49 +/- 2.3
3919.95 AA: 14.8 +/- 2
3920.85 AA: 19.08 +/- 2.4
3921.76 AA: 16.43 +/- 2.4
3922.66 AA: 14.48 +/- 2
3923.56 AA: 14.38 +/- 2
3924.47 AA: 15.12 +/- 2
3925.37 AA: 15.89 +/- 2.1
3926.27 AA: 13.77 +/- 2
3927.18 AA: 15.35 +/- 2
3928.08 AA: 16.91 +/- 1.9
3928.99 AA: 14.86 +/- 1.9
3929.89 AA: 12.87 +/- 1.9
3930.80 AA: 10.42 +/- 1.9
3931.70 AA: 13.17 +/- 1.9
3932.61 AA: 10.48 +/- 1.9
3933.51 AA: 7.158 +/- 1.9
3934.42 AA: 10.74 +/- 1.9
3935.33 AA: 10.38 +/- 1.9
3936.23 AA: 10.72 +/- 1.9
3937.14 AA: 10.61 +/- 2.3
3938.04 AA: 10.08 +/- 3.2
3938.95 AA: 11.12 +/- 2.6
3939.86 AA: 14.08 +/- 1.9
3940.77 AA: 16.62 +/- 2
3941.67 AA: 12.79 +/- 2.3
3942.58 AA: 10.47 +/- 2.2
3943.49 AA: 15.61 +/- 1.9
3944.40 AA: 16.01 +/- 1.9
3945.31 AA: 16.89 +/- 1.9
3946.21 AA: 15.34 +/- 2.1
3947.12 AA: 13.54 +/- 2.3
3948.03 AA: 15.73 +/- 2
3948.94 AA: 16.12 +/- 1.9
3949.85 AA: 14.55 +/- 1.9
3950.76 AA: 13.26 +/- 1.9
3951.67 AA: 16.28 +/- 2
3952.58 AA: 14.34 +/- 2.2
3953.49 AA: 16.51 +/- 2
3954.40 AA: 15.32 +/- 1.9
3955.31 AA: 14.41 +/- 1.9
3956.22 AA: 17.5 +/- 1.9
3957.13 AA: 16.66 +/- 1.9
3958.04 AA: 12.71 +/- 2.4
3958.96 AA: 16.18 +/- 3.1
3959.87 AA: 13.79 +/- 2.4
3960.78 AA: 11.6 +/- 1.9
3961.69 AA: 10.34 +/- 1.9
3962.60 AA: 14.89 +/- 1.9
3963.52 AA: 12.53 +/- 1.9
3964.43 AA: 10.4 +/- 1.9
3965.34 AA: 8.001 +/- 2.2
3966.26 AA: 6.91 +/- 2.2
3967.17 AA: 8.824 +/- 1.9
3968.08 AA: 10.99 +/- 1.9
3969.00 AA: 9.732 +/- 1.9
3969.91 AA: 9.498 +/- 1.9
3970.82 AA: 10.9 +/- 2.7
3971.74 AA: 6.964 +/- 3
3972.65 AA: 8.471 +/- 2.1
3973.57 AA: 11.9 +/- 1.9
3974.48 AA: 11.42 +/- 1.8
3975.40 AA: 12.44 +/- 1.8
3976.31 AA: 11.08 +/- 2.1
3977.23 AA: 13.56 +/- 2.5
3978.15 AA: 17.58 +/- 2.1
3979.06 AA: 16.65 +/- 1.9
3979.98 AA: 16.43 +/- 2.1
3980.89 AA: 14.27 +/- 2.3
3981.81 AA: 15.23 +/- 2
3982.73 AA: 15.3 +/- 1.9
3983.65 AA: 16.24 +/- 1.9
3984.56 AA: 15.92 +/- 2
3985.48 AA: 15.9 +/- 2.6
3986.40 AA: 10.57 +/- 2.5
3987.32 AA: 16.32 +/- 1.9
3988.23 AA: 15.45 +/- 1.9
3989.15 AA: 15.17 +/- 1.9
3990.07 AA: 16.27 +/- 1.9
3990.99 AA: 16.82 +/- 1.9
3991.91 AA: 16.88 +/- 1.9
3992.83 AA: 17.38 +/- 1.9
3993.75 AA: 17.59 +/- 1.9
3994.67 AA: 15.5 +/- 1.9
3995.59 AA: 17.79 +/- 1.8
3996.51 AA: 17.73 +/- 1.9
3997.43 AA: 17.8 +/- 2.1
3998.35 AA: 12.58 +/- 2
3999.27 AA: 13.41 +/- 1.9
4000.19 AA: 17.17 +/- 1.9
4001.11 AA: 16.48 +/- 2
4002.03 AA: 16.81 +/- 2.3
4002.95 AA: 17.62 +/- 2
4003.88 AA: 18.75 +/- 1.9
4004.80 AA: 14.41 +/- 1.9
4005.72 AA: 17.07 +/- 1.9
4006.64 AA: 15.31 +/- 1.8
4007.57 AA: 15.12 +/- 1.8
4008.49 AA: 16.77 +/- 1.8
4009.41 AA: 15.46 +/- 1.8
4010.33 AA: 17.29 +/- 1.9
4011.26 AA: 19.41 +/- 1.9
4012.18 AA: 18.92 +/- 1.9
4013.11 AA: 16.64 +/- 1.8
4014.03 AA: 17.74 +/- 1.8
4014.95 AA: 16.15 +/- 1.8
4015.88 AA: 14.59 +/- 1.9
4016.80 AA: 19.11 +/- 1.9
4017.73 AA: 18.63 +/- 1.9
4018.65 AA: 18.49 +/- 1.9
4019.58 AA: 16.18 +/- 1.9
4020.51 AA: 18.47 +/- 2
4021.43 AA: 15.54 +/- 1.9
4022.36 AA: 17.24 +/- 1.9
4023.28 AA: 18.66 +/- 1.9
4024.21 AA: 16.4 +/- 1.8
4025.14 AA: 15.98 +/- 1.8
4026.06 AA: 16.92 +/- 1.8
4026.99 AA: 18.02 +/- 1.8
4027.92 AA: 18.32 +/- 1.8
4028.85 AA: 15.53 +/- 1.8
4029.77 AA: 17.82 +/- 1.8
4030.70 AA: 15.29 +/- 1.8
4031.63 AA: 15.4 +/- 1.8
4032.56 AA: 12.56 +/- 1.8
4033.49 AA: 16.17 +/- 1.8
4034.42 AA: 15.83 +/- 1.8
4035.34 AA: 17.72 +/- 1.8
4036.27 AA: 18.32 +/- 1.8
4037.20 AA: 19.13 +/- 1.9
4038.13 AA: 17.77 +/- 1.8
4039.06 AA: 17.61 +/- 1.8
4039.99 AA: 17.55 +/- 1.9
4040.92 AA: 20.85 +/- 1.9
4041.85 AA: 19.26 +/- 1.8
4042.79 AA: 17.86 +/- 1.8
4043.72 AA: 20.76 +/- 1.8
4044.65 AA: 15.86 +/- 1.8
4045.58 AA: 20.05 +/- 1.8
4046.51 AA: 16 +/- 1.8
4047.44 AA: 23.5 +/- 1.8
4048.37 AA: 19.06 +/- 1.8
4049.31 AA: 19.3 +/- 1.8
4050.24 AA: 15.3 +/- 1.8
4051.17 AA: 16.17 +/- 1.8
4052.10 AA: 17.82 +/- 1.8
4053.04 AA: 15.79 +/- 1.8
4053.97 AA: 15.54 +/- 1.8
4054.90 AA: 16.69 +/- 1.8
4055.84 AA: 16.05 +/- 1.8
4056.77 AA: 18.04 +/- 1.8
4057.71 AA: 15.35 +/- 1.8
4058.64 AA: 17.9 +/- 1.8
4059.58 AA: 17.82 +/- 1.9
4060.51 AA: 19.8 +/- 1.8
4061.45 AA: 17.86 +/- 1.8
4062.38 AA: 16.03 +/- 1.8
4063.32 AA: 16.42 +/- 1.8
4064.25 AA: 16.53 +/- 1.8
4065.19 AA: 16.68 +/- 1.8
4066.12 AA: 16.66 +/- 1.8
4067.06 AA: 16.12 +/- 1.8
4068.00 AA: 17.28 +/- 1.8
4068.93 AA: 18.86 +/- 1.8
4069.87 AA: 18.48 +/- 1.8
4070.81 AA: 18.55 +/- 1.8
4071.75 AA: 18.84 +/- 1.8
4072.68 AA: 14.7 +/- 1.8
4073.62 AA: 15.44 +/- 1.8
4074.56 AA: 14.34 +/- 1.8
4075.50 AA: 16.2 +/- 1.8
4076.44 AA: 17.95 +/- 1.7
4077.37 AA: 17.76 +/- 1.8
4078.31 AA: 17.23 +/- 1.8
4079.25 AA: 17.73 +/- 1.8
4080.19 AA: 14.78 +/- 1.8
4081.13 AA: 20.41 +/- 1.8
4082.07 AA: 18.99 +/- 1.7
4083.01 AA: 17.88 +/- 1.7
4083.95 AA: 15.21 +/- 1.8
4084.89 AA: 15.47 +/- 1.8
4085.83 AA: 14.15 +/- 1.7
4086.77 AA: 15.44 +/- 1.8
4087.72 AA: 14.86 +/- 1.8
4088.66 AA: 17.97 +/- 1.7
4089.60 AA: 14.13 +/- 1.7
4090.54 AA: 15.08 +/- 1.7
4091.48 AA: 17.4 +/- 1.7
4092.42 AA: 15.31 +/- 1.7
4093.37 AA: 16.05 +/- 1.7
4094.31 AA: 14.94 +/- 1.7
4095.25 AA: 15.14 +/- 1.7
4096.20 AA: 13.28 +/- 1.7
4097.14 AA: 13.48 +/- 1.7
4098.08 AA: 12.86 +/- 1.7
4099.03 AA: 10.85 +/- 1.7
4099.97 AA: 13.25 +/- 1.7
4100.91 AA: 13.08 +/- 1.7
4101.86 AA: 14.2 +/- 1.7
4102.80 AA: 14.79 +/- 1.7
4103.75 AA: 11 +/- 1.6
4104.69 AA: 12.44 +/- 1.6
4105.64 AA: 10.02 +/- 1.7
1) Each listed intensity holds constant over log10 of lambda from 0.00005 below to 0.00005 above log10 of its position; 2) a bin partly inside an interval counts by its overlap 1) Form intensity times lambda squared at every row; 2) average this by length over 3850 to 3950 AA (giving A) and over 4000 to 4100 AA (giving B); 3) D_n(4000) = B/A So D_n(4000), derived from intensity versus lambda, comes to 1.33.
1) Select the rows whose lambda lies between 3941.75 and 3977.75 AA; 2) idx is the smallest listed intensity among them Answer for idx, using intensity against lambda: 6.91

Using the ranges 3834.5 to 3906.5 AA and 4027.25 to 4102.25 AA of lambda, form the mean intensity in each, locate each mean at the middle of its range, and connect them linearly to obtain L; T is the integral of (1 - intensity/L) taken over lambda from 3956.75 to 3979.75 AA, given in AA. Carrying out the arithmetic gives 4.5 AA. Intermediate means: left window 12.6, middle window 11.8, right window 16.7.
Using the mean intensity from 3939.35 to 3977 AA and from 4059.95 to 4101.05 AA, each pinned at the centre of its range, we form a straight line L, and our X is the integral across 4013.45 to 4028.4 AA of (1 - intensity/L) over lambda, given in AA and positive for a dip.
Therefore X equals -2.7 AA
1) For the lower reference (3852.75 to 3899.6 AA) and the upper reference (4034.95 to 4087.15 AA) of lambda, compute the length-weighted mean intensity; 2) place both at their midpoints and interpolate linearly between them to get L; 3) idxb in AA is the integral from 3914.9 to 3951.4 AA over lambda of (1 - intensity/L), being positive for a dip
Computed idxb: 1.21 AA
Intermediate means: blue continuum 13.1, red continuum 17.4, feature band 13.9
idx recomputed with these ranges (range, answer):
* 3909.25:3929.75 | 11.94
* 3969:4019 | 6.964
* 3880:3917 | 9.242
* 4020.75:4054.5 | 12.56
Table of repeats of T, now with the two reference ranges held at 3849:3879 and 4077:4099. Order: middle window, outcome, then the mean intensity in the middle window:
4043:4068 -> -3.03 AA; 17.4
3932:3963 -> 2.48 AA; 13.6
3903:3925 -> -1.91 AA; 15.8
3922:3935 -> 1.22 AA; 13.3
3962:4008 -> 2.78 AA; 14.2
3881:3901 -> 3.88 AA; 11.6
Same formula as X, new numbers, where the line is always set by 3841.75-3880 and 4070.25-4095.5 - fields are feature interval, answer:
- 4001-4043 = -3.8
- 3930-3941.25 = 2.6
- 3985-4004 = -1.0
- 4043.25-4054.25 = -1.4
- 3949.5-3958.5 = -0.2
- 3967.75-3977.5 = 2.9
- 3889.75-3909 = 1.6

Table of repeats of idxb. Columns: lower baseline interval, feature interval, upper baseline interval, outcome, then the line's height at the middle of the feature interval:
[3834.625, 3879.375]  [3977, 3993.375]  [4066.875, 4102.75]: -1.22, 14.6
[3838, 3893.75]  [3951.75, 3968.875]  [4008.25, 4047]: 2.85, 15.5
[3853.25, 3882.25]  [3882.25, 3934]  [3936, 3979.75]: -0.53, 13.5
